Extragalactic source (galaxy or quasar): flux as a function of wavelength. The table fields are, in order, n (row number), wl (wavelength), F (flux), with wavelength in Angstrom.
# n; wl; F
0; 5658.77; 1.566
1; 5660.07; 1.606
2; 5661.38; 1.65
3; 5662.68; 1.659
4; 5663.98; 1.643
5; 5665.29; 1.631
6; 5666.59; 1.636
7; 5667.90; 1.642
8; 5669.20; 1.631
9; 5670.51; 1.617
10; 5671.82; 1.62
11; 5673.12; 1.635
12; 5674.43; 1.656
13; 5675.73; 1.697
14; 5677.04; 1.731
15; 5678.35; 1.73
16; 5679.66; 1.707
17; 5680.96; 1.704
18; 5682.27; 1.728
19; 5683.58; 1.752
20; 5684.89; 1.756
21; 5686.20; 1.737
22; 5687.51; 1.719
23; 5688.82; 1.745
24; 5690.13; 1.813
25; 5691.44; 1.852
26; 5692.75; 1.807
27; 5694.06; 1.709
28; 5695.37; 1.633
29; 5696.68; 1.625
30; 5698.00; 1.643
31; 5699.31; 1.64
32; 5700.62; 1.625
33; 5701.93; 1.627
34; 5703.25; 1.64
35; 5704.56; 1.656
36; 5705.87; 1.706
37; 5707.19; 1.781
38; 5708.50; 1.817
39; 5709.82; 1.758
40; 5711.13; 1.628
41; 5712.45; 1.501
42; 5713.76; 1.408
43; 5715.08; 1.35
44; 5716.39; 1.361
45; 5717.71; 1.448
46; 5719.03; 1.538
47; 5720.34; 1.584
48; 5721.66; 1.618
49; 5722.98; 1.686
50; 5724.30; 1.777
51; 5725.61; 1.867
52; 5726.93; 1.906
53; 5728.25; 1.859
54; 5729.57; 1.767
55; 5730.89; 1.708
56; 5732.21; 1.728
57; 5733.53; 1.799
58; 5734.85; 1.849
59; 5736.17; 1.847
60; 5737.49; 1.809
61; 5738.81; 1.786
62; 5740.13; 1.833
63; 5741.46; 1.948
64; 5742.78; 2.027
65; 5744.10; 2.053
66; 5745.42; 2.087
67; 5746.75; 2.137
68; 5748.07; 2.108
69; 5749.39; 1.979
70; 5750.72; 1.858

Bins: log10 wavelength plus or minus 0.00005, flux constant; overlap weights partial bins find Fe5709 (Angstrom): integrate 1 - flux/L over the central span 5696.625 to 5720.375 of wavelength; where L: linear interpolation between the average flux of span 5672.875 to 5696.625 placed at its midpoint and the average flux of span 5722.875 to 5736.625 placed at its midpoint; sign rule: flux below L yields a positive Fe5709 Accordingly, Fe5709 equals 2.3 Angstrom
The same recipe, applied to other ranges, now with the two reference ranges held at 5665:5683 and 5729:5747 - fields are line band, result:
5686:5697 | -0.1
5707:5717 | 1.3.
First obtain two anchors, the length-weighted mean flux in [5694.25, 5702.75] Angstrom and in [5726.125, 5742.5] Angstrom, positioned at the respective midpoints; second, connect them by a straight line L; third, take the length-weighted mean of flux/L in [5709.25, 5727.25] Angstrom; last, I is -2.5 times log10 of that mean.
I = 0.09 mag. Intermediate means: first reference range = 1.64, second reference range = 1.82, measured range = 1.6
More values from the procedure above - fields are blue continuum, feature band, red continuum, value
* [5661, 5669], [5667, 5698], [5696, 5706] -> -0.04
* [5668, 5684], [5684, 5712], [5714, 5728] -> -0.04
